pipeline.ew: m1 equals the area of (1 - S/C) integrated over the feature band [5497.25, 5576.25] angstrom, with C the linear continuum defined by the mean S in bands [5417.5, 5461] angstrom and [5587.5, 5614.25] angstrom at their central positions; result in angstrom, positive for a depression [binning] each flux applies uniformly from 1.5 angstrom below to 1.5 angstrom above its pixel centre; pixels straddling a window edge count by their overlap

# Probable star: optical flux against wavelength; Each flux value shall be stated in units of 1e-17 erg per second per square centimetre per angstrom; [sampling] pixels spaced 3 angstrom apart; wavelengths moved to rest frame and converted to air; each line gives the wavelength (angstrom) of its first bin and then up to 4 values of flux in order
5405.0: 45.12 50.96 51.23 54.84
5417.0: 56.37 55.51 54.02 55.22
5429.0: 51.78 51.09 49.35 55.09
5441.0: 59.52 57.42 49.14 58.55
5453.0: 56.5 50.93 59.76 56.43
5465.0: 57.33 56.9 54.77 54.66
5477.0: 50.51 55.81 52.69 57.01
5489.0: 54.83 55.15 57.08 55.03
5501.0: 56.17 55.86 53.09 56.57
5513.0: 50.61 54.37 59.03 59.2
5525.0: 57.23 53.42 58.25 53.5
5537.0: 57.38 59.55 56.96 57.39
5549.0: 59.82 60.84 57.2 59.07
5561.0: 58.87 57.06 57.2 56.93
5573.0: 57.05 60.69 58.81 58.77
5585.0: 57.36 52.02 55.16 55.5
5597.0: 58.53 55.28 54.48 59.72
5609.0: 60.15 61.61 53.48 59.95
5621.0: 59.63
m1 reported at -1.2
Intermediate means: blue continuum 54.6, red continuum 57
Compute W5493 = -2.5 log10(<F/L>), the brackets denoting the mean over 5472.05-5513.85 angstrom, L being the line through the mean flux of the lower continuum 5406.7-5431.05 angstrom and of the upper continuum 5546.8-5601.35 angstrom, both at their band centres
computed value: 0.02 mag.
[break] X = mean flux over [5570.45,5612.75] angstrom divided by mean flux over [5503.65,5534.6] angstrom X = 1.03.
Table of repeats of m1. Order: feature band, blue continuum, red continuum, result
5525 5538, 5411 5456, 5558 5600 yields 0.12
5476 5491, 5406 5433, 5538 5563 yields 0.43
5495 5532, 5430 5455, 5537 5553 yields 1.06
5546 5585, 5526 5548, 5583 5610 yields -1.27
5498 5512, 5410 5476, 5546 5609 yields 0.22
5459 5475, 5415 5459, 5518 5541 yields -0.31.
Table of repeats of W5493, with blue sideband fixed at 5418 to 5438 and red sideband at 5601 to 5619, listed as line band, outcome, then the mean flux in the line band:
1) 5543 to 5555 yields -0.04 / 58.8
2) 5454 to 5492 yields -0.02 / 55.2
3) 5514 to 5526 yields -0.03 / 57.2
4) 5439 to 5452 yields -0.05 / 56.1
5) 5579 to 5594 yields 0.03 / 56.1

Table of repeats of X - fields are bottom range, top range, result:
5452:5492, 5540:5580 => 1.06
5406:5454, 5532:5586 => 1.07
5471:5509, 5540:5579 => 1.06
